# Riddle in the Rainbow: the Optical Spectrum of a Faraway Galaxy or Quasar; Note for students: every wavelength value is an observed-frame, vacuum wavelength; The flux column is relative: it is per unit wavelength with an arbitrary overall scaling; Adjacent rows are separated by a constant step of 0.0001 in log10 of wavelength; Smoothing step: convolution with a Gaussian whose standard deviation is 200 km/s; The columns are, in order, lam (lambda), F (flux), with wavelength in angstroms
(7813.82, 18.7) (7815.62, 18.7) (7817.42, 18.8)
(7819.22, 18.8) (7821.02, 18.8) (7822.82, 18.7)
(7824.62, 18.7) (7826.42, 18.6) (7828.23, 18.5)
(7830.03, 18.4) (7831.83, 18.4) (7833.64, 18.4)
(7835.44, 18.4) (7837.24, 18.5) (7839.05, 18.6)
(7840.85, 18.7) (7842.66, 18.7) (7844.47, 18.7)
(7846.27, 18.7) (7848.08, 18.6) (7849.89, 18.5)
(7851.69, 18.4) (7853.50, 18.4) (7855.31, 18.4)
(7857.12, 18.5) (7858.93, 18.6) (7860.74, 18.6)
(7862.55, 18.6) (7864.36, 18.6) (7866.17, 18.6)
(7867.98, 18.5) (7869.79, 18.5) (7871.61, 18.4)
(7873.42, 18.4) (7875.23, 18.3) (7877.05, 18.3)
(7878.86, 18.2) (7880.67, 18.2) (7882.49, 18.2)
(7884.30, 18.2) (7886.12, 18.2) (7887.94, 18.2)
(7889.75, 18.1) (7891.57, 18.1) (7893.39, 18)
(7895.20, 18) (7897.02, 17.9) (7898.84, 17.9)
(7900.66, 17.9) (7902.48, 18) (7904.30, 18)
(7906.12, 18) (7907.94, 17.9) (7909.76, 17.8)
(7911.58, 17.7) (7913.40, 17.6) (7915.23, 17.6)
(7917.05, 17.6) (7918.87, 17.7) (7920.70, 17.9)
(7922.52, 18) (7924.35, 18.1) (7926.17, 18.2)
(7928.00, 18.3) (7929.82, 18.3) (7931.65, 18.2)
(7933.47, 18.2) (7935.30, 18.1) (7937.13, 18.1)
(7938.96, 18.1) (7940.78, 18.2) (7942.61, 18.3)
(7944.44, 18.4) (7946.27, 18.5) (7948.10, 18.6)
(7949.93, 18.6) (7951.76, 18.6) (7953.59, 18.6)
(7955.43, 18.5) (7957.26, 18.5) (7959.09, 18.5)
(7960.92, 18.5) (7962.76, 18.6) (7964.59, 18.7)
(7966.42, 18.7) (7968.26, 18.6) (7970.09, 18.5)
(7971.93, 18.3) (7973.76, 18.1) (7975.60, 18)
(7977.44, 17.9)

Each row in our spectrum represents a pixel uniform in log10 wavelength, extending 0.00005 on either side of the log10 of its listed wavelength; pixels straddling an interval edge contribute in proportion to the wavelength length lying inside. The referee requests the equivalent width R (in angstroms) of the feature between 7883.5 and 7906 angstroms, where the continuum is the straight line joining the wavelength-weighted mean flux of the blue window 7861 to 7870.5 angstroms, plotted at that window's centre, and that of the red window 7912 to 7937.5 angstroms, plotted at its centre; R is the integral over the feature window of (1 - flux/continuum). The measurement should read 0.3 angstroms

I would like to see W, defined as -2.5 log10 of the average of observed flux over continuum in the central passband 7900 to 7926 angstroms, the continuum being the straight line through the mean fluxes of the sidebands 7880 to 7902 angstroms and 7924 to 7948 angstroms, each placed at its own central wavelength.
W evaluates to 0.018 mag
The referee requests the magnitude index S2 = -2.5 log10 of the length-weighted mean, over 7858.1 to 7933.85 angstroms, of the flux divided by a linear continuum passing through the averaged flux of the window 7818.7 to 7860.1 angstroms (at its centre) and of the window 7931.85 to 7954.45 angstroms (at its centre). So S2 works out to 0.02 mag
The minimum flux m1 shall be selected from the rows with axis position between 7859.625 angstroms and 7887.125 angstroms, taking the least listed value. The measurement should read 18.2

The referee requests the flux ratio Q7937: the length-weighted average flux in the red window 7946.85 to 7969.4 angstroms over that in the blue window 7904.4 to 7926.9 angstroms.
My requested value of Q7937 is 1.04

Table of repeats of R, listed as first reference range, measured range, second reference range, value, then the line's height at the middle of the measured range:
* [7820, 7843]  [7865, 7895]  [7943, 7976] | 0.4 angstroms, 18.5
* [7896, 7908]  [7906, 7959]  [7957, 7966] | 0.3 angstroms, 18.3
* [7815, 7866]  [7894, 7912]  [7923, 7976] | 0.5 angstroms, 18.5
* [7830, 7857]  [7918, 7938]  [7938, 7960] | 0.4 angstroms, 18.5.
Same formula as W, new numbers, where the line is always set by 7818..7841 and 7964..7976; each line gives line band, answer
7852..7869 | 0.00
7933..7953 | 0.01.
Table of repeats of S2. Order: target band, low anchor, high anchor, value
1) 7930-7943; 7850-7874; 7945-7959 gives 0.02 mag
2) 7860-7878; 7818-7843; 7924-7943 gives 0.00 mag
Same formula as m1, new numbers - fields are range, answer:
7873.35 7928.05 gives 17.6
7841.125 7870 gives 18.4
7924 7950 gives 18.1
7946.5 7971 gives 18.5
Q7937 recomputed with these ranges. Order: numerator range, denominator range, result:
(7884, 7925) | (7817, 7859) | 0.96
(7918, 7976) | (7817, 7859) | 0.99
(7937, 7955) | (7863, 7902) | 1.01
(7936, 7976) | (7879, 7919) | 1.03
